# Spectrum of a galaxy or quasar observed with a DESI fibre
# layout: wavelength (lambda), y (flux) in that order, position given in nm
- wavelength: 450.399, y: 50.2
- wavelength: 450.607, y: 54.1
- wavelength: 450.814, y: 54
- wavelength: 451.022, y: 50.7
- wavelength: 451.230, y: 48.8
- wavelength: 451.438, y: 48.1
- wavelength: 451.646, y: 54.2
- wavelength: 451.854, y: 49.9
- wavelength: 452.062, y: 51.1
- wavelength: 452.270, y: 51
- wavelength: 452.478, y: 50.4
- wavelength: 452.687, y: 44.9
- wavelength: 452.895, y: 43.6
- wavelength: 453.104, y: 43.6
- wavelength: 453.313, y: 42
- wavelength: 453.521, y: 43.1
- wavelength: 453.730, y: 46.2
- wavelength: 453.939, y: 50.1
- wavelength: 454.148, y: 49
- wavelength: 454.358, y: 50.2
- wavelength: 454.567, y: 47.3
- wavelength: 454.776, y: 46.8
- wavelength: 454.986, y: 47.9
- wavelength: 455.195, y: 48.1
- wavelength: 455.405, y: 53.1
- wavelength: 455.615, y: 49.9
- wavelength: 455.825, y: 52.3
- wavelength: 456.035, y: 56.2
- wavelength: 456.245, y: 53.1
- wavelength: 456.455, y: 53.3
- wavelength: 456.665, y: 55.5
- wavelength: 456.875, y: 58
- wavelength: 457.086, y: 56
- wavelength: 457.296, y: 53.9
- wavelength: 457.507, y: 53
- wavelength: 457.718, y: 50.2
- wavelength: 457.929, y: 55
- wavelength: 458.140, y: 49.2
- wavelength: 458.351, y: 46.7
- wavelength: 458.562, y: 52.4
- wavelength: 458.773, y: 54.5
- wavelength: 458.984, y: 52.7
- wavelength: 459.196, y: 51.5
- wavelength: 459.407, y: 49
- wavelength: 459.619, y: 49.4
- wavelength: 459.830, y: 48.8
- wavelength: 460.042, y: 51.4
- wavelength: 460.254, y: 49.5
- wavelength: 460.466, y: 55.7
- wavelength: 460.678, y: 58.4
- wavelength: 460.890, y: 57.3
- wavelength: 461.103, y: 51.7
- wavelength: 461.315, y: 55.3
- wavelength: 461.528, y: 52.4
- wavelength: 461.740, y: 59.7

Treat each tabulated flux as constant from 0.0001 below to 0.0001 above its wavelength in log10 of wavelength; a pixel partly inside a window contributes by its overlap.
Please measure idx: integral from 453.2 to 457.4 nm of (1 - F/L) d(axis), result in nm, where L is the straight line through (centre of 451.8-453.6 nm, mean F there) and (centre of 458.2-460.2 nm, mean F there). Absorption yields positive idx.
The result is -0.203 nm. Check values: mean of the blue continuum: 46.6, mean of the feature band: 50.6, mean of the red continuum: 50.7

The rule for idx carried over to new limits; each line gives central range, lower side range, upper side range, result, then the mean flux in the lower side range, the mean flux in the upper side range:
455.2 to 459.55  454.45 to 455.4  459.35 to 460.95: -0.22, 48.2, 52.4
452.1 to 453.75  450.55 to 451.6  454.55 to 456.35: 0.17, 51.2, 50.7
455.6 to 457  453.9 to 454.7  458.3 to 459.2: -0.11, 49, 51.9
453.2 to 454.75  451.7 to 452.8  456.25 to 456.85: 0.15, 49.7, 54.7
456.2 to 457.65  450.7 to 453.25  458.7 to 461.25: -0.10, 49.1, 52.5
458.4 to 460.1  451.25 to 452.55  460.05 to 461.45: 0.08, 50.7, 54.4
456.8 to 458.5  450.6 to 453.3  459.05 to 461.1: -0.04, 49.1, 52.3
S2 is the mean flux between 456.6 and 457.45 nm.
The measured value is 55.7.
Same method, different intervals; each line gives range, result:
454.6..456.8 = 51.6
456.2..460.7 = 52.5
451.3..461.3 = 50.8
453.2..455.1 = 47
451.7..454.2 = 47.2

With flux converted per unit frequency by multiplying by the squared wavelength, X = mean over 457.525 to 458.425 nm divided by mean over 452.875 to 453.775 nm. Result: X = 1.19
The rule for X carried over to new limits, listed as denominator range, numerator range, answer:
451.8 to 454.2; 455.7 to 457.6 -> 1.18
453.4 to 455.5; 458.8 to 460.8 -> 1.11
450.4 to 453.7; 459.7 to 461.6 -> 1.14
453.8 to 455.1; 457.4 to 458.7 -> 1.07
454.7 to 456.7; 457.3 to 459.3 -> 1.02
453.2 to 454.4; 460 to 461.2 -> 1.20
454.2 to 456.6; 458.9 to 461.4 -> 1.06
